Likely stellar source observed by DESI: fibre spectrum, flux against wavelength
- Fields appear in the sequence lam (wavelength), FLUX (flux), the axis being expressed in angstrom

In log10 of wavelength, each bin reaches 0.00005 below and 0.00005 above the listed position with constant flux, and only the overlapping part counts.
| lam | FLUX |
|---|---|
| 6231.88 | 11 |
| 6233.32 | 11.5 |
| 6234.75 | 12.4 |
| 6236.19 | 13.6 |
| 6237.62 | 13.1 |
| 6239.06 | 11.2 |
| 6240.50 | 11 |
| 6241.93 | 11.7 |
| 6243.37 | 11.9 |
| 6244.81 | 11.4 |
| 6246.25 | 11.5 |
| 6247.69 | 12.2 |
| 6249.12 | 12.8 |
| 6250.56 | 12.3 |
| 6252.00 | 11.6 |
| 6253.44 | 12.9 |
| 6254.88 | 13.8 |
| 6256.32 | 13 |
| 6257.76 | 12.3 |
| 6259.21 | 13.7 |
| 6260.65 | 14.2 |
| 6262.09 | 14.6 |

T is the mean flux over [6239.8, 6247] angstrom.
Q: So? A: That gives 11.5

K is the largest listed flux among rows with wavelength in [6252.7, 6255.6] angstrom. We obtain 13.8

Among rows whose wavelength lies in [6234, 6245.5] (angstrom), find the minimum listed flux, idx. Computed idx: 11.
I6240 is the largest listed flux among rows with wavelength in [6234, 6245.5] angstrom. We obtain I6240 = 13.6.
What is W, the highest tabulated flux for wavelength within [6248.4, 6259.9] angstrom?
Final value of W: 13.8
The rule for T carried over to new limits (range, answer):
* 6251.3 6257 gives 12.8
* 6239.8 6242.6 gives 11.4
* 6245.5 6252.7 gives 12.1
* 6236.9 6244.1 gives 11.8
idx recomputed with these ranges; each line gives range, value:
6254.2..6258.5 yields 12.3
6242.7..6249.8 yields 11.4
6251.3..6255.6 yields 11.6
